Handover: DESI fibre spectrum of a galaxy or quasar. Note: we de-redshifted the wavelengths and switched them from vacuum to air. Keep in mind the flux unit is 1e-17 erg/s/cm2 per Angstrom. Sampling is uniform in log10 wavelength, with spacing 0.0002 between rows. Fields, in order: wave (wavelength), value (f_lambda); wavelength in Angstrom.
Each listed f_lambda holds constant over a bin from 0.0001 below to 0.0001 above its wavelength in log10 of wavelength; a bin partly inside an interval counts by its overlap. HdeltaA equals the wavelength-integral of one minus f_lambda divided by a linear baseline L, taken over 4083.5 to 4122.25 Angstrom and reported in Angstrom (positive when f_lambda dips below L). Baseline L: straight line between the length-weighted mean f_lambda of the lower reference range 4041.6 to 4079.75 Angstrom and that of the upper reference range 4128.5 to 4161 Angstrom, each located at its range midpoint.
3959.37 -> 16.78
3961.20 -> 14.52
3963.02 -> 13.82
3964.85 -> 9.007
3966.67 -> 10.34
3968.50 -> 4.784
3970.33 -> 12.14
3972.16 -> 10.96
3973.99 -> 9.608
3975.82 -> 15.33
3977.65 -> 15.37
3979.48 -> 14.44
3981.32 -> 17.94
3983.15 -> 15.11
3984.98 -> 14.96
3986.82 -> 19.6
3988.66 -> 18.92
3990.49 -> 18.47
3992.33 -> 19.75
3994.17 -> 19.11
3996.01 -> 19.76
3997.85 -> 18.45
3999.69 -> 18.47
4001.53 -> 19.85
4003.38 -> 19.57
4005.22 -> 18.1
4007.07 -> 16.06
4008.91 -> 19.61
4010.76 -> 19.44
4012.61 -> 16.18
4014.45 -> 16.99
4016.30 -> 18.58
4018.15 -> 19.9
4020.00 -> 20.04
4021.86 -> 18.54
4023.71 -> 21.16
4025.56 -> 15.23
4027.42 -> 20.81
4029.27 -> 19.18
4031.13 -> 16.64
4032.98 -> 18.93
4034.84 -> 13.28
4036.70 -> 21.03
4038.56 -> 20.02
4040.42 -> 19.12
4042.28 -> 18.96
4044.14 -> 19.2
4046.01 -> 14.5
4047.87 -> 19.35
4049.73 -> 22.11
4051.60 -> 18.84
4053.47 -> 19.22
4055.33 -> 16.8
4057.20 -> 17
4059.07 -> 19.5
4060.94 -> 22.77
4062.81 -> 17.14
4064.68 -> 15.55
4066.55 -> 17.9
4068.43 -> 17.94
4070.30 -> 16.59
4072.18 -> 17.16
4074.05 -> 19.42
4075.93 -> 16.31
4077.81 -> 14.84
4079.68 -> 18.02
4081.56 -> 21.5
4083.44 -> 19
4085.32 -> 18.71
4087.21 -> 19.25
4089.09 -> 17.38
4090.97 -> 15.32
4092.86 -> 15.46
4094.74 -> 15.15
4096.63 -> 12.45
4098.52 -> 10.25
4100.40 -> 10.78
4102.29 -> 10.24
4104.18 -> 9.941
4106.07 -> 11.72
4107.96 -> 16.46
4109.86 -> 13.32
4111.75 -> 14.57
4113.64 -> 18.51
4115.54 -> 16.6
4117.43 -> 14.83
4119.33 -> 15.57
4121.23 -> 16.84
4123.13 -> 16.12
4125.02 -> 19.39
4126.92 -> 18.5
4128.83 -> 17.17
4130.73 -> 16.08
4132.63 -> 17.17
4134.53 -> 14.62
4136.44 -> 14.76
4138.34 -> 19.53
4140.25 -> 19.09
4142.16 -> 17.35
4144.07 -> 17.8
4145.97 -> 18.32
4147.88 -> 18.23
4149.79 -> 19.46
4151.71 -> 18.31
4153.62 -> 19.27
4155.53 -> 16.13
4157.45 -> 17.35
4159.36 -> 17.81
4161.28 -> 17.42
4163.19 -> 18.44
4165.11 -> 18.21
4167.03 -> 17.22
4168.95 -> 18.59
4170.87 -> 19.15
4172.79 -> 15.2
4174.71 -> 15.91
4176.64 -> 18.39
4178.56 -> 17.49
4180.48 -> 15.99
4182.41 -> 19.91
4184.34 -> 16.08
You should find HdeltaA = 6.61 Angstrom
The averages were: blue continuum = 18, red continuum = 17.6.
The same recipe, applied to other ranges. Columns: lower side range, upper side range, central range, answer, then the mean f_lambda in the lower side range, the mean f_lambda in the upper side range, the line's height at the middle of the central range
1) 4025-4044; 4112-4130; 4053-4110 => 4.6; 18.4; 17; 17.6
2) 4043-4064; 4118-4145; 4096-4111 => 4.9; 18.7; 17.1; 17.7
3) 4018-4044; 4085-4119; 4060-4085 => -2.8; 18.8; 14.4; 16.2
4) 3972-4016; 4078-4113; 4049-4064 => -3.0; 17.3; 15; 15.9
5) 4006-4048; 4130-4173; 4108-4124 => 1.8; 18.4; 17.7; 17.9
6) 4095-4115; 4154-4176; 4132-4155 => -2.8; 13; 17.5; 15.9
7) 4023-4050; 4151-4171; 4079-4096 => 0.6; 18.5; 17.9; 18.3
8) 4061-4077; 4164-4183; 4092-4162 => 6.1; 17.5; 17.6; 17.5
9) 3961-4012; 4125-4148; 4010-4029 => -2.9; 15.9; 17.4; 16.2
